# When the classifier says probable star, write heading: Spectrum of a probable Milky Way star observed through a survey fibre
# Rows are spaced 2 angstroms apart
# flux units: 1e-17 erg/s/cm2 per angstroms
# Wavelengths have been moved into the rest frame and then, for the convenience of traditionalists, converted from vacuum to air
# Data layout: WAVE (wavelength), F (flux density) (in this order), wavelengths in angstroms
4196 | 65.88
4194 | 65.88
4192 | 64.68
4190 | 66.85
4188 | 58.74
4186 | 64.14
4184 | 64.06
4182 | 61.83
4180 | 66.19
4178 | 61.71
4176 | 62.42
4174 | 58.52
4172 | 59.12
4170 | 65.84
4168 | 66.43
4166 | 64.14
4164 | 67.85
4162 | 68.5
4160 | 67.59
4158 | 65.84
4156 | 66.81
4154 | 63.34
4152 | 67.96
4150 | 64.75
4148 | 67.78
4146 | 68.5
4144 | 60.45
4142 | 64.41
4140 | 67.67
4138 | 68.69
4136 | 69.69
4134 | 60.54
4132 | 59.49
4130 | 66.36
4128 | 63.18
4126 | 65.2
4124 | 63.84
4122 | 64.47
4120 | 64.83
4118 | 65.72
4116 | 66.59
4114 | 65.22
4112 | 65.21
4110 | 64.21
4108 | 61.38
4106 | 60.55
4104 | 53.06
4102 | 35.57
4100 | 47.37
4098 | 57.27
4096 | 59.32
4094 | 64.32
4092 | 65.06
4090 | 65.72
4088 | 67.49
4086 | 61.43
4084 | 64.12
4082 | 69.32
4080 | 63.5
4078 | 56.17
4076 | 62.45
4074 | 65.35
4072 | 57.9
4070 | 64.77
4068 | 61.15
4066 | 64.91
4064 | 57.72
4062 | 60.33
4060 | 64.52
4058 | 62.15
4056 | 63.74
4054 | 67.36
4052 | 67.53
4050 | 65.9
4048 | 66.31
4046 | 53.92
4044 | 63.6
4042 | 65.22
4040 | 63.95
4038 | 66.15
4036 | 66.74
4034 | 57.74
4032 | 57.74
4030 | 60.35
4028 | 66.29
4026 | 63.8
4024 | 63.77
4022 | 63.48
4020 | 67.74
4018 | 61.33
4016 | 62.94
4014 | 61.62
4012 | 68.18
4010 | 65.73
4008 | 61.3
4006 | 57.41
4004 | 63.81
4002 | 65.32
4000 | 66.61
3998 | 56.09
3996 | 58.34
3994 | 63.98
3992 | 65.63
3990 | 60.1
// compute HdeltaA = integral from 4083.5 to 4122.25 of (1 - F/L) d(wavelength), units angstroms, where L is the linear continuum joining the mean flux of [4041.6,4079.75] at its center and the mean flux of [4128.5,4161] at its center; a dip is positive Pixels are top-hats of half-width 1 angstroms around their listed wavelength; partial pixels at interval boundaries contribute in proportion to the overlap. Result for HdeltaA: 2.0 angstroms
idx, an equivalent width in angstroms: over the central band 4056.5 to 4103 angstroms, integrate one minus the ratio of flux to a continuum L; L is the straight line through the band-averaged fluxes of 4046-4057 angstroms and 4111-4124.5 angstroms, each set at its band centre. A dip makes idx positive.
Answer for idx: 3.1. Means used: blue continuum 65.1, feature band 60.8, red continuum 65.2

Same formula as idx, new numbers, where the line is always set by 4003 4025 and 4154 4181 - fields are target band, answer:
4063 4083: 0.5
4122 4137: 0.1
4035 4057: -0.3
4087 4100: 0.4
